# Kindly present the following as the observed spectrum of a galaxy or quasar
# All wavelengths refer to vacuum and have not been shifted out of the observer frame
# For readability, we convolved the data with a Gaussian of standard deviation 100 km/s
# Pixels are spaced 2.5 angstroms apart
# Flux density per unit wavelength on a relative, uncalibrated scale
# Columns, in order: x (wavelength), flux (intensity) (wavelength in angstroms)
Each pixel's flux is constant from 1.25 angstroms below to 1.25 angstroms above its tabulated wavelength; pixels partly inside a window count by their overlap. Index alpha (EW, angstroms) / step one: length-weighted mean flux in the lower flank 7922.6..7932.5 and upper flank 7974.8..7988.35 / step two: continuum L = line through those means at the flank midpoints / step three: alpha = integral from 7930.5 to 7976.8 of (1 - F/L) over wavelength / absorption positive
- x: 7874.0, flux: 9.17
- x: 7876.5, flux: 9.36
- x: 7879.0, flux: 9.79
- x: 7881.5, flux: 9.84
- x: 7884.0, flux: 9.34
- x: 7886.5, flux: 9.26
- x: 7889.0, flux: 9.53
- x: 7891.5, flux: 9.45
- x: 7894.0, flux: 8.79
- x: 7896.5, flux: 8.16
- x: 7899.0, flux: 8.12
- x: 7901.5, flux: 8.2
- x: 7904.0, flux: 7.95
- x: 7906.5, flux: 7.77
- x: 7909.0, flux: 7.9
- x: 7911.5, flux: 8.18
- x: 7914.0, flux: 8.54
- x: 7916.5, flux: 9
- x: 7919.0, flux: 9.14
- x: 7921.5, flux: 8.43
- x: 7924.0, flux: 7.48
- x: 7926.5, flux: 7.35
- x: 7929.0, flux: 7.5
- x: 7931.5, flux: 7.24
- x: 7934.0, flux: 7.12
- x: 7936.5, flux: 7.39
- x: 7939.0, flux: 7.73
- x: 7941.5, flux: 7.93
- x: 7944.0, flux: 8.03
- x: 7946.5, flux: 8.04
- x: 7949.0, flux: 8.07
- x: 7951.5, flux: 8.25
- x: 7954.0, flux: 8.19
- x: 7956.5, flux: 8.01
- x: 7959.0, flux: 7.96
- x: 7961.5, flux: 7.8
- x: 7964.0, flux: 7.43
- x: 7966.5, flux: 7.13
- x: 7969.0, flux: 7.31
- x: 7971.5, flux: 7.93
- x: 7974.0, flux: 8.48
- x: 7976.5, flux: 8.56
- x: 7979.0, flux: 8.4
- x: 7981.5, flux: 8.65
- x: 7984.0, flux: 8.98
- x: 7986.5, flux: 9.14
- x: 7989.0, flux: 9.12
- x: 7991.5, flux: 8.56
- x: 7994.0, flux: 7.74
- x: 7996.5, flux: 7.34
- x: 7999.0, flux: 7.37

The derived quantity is 1.4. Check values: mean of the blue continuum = 7.41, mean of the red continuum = 8.75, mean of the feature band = 7.81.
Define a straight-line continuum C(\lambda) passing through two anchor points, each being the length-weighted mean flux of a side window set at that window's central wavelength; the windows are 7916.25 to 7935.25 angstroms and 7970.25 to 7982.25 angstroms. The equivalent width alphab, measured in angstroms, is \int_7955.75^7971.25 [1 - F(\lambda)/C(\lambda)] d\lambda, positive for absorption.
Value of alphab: 1.2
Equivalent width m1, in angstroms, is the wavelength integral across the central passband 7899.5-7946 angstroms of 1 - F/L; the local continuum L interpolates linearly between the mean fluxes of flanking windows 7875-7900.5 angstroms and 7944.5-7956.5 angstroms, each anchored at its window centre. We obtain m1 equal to 3.4 angstroms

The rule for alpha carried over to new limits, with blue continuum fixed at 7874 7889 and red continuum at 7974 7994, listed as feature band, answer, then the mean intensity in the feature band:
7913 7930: 1.8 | 8.21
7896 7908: 1.7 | 8.03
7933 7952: 2.5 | 7.81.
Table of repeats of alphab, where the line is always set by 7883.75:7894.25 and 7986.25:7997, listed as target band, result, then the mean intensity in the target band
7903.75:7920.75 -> 1.3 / 8.38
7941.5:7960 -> 1.4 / 8.07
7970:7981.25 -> 0.2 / 8.35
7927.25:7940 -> 2.2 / 7.39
